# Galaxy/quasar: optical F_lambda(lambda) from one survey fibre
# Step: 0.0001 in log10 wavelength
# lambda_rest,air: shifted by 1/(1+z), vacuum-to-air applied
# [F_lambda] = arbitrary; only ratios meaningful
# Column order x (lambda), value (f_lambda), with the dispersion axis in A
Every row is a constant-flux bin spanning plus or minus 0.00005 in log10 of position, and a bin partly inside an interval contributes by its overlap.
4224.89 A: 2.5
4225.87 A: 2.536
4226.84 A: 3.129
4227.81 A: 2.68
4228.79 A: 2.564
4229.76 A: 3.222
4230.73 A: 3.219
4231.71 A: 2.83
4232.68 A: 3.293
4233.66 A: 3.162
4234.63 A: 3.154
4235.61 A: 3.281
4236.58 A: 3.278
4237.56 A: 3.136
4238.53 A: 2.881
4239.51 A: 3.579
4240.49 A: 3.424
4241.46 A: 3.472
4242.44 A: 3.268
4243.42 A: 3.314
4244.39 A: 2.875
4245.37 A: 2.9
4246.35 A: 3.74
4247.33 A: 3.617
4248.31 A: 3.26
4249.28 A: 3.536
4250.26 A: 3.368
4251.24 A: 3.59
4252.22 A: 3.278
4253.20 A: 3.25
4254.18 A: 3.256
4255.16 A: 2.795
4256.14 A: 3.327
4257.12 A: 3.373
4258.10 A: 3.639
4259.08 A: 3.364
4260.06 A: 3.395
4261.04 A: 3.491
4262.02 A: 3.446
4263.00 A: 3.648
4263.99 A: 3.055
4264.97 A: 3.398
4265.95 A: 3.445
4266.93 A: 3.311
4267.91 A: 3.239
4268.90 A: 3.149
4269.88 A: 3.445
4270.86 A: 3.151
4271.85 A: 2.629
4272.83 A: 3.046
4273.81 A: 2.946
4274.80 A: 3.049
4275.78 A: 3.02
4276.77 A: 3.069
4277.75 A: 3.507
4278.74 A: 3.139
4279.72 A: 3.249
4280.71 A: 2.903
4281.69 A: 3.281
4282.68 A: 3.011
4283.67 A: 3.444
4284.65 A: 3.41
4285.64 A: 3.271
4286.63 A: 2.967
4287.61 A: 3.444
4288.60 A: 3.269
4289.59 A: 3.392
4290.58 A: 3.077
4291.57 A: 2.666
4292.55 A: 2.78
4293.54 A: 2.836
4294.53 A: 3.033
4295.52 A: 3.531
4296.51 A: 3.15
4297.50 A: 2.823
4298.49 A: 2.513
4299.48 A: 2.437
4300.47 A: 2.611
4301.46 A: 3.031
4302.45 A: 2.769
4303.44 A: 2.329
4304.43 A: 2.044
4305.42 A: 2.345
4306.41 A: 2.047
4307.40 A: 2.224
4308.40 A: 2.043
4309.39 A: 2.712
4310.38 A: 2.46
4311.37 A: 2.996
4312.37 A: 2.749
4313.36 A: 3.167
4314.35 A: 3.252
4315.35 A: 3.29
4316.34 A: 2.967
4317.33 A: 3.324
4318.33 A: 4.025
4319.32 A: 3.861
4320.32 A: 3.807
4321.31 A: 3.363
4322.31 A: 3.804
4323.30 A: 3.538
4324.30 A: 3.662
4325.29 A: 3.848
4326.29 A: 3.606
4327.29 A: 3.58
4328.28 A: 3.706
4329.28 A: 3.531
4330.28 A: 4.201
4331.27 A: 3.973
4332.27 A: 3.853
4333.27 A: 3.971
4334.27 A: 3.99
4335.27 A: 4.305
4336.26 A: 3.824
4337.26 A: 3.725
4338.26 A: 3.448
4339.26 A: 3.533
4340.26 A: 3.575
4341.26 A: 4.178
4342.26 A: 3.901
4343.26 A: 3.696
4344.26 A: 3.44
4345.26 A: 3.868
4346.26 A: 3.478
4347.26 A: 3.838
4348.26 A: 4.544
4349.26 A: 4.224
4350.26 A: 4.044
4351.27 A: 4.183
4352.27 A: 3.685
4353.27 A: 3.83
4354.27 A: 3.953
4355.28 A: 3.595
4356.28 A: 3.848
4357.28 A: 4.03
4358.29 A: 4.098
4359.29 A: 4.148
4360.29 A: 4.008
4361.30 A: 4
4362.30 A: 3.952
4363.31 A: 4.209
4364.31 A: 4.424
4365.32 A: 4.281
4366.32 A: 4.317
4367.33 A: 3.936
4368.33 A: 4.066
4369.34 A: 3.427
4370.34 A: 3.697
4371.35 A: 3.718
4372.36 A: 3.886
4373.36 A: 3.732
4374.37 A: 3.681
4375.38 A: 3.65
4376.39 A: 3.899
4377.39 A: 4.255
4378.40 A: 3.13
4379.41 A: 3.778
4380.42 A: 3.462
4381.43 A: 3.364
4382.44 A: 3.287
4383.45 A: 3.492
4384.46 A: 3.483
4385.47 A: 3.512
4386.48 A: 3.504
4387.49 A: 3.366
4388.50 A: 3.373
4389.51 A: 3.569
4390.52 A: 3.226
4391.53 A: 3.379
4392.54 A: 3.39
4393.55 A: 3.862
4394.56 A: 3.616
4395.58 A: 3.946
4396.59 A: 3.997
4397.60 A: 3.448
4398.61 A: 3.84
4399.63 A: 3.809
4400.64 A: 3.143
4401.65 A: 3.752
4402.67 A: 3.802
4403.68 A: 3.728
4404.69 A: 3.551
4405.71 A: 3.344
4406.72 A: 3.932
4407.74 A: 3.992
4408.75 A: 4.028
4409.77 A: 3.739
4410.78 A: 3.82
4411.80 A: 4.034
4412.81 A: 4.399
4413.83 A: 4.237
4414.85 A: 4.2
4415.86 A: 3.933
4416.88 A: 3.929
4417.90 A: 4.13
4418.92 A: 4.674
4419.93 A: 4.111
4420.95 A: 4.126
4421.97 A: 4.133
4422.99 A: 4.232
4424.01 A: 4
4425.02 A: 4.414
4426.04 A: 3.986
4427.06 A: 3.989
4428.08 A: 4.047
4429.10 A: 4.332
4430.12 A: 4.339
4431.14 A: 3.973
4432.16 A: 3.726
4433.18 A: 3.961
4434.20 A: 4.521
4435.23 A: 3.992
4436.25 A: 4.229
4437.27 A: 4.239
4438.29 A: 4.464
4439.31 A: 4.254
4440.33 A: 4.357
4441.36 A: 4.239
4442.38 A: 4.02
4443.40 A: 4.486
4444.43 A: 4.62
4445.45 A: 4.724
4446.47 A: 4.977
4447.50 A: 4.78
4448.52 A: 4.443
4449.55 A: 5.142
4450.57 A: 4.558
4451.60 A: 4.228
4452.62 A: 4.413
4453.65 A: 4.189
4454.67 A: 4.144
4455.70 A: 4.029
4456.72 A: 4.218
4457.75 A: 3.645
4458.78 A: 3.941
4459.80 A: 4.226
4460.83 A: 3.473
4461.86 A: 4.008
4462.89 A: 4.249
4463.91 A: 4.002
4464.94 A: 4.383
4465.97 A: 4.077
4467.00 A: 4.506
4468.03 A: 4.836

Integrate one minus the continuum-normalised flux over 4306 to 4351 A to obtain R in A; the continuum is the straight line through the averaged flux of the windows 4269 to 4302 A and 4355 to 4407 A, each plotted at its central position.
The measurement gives -2.30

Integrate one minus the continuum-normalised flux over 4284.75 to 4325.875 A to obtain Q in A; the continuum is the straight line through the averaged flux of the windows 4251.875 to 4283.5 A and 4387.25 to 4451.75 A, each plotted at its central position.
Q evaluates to 5.01 A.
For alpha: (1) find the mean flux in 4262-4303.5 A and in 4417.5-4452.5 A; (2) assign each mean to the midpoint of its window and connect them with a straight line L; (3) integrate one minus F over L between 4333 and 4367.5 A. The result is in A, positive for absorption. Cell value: -2.96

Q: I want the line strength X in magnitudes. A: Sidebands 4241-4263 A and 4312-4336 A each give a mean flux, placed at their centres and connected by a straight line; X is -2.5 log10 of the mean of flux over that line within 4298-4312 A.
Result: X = 0.40 mag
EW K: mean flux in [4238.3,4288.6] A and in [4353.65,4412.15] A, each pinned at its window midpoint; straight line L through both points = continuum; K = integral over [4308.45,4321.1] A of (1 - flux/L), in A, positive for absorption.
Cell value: 1.08 A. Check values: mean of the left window 3.27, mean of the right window 3.75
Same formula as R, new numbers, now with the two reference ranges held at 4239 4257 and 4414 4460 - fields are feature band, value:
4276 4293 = 1.6 A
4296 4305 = 2.4 A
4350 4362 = -0.3 A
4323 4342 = -0.3 A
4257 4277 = 1.0 A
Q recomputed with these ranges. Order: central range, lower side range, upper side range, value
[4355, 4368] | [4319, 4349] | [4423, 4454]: -0.5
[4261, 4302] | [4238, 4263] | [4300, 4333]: 1.8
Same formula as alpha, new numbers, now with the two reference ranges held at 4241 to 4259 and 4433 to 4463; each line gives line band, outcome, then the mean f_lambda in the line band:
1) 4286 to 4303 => 2.8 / 2.96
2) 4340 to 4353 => -0.4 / 3.9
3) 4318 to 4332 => -0.2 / 3.75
